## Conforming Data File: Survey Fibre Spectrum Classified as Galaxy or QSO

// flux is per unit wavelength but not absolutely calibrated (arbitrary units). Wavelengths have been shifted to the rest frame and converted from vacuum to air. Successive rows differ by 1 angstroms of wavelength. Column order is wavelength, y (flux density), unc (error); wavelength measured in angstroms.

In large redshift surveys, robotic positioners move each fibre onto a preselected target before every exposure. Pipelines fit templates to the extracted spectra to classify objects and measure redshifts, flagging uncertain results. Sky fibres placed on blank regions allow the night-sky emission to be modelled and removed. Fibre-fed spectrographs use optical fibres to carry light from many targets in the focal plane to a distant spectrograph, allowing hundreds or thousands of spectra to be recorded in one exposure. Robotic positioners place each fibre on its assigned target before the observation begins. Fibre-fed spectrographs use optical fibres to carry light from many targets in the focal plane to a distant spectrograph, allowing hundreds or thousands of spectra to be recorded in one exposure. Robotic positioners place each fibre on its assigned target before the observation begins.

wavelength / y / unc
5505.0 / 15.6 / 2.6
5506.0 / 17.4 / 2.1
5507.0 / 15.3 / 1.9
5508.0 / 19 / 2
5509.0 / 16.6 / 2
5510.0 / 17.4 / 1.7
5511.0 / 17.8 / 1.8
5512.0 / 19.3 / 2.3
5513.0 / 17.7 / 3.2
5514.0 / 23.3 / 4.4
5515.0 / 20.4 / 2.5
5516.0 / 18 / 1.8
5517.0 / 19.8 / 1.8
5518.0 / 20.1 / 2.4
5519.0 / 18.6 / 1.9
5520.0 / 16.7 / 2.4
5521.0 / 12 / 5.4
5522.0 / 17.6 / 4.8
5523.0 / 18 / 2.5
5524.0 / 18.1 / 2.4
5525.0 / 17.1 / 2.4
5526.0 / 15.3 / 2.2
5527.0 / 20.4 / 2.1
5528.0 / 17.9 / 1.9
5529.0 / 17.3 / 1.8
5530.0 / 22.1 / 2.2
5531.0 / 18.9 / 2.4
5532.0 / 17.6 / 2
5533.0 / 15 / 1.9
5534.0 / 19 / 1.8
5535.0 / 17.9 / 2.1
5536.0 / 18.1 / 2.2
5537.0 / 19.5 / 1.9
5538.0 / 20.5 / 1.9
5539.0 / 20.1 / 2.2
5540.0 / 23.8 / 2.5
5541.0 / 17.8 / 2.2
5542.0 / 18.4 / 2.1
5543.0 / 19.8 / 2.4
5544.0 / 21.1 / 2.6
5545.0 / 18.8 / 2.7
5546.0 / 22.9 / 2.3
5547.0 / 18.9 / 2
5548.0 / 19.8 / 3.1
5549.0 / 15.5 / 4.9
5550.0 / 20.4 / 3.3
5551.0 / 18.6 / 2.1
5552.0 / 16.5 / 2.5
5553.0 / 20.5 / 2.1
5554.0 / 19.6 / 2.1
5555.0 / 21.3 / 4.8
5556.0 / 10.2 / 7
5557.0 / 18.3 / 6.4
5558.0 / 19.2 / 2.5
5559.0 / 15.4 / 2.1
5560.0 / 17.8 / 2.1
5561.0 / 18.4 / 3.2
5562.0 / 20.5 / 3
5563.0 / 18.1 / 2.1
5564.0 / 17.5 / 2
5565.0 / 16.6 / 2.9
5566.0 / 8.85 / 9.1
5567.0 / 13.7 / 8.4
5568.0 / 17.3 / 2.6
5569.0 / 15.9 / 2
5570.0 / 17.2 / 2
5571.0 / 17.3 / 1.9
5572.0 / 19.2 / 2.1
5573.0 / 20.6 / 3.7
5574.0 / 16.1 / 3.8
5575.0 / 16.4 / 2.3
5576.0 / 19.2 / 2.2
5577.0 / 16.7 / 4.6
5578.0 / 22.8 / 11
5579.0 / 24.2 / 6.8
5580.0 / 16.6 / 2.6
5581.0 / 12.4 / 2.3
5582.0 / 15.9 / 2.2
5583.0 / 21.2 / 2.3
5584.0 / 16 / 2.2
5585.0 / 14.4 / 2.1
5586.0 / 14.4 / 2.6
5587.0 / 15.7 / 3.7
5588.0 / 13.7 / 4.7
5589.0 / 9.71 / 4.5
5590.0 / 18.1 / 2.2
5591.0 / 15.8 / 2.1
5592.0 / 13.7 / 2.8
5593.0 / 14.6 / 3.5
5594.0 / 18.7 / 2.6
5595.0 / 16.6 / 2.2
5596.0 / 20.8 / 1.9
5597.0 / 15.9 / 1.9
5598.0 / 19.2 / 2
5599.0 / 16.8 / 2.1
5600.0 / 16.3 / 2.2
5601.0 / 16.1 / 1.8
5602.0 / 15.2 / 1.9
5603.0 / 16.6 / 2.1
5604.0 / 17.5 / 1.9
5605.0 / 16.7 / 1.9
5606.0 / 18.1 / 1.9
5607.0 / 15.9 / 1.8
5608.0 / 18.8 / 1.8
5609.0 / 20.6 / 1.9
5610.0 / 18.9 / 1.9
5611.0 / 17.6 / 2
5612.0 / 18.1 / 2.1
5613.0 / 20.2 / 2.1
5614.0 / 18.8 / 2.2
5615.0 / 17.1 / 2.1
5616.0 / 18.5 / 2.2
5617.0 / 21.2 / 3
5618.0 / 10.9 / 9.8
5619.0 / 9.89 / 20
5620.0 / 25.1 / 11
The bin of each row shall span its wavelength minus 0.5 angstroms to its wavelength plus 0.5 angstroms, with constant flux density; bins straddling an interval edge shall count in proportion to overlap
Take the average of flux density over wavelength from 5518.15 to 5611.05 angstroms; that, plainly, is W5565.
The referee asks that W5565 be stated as 17.6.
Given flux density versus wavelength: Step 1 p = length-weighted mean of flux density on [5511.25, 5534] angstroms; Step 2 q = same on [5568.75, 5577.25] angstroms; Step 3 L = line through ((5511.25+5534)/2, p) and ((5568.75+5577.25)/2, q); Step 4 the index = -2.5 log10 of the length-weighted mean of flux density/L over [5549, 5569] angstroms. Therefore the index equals 0.04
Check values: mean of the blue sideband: 18.2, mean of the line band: 17.2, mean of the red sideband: 17.7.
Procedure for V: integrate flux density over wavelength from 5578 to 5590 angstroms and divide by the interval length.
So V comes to 16.2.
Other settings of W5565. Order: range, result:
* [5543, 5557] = 18.8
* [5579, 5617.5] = 17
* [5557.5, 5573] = 17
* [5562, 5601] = 16.7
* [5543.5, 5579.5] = 18.1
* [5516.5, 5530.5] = 17.9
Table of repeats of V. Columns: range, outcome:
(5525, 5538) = 18.3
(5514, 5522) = 18.3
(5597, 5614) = 17.6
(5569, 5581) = 18.4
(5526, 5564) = 18.7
